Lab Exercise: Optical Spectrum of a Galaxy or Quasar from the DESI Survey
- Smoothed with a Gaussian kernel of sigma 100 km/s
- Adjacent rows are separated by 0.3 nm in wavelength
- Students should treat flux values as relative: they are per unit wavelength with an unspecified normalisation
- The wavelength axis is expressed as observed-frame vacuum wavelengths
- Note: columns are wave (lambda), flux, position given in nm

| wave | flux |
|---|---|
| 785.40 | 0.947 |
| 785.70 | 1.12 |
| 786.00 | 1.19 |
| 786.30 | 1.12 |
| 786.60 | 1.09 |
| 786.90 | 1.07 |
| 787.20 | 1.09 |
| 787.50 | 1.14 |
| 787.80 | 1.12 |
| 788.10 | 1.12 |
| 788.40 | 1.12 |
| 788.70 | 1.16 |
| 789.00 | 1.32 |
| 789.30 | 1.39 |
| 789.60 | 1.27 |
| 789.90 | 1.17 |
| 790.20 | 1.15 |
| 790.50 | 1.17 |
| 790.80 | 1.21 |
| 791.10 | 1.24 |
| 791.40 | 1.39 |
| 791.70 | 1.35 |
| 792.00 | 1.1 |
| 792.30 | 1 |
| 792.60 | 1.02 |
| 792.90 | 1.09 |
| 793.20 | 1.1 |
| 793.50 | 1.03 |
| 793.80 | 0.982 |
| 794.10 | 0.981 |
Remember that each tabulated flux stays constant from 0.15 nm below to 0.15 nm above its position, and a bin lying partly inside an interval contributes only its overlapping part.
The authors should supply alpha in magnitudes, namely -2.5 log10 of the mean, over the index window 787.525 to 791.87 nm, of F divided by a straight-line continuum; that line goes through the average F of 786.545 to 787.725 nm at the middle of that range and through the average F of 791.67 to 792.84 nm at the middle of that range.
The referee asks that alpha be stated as -0.121 mag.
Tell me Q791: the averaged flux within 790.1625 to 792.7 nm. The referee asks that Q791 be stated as 1.19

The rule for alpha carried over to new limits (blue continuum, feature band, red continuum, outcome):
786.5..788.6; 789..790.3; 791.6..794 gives -0.149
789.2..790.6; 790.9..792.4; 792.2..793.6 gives -0.091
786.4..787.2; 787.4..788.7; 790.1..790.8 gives -0.014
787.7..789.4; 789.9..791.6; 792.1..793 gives -0.112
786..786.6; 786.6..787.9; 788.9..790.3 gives 0.062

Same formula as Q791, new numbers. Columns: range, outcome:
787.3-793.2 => 1.18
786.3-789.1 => 1.13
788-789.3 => 1.21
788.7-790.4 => 1.25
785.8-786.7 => 1.14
